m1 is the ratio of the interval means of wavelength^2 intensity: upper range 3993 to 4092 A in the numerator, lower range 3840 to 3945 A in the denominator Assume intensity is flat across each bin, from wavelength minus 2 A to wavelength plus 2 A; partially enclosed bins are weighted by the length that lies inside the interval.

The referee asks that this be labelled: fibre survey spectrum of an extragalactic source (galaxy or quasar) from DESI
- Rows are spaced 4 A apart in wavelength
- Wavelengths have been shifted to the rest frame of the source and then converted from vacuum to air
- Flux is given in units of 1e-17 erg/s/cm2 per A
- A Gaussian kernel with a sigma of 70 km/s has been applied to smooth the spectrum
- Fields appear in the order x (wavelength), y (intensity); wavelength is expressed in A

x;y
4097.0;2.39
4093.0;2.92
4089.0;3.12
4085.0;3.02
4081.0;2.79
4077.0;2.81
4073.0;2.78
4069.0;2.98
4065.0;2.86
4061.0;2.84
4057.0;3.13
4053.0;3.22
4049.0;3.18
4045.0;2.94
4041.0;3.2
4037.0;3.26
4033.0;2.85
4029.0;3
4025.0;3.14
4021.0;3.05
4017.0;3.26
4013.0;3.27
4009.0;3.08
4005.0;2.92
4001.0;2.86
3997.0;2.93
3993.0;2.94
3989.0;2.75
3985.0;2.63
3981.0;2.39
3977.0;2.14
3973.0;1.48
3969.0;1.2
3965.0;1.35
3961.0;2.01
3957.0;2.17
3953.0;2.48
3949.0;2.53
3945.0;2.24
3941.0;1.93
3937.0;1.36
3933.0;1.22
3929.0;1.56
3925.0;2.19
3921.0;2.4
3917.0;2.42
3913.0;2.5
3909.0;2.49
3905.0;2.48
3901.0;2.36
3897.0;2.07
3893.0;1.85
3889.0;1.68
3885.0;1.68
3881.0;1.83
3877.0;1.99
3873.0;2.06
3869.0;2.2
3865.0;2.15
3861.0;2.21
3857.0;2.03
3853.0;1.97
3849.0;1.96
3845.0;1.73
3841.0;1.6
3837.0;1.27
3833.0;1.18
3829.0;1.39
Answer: 1.6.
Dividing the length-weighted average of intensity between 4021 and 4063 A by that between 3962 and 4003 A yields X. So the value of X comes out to 1.36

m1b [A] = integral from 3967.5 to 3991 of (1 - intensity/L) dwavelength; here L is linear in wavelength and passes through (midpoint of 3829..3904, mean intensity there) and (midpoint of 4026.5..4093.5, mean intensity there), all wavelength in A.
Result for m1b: 3.89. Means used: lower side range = 1.87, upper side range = 3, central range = 2.12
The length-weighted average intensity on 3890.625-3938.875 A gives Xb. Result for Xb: 2.07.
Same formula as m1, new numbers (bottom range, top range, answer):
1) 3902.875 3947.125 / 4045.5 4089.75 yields 1.54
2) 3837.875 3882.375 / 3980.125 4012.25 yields 1.56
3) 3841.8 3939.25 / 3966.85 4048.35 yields 1.46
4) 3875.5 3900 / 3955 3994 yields 1.17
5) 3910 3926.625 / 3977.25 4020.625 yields 1.26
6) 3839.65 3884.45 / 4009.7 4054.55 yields 1.73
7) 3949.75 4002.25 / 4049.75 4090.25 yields 1.37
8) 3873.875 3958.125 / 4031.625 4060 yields 1.60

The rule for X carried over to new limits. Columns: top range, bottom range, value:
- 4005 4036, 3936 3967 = 1.52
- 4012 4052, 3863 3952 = 1.51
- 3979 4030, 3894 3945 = 1.41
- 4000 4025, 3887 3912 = 1.42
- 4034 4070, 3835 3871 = 1.61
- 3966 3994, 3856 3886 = 1.07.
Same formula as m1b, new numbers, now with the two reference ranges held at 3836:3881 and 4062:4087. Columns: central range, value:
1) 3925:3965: 6.7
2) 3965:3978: 4.8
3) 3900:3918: -2.5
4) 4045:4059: -1.9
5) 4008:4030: -4.3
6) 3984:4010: -3.5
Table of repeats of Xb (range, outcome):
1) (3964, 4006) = 2.34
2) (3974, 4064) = 2.94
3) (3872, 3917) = 2.11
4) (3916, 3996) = 2.08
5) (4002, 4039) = 3.09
